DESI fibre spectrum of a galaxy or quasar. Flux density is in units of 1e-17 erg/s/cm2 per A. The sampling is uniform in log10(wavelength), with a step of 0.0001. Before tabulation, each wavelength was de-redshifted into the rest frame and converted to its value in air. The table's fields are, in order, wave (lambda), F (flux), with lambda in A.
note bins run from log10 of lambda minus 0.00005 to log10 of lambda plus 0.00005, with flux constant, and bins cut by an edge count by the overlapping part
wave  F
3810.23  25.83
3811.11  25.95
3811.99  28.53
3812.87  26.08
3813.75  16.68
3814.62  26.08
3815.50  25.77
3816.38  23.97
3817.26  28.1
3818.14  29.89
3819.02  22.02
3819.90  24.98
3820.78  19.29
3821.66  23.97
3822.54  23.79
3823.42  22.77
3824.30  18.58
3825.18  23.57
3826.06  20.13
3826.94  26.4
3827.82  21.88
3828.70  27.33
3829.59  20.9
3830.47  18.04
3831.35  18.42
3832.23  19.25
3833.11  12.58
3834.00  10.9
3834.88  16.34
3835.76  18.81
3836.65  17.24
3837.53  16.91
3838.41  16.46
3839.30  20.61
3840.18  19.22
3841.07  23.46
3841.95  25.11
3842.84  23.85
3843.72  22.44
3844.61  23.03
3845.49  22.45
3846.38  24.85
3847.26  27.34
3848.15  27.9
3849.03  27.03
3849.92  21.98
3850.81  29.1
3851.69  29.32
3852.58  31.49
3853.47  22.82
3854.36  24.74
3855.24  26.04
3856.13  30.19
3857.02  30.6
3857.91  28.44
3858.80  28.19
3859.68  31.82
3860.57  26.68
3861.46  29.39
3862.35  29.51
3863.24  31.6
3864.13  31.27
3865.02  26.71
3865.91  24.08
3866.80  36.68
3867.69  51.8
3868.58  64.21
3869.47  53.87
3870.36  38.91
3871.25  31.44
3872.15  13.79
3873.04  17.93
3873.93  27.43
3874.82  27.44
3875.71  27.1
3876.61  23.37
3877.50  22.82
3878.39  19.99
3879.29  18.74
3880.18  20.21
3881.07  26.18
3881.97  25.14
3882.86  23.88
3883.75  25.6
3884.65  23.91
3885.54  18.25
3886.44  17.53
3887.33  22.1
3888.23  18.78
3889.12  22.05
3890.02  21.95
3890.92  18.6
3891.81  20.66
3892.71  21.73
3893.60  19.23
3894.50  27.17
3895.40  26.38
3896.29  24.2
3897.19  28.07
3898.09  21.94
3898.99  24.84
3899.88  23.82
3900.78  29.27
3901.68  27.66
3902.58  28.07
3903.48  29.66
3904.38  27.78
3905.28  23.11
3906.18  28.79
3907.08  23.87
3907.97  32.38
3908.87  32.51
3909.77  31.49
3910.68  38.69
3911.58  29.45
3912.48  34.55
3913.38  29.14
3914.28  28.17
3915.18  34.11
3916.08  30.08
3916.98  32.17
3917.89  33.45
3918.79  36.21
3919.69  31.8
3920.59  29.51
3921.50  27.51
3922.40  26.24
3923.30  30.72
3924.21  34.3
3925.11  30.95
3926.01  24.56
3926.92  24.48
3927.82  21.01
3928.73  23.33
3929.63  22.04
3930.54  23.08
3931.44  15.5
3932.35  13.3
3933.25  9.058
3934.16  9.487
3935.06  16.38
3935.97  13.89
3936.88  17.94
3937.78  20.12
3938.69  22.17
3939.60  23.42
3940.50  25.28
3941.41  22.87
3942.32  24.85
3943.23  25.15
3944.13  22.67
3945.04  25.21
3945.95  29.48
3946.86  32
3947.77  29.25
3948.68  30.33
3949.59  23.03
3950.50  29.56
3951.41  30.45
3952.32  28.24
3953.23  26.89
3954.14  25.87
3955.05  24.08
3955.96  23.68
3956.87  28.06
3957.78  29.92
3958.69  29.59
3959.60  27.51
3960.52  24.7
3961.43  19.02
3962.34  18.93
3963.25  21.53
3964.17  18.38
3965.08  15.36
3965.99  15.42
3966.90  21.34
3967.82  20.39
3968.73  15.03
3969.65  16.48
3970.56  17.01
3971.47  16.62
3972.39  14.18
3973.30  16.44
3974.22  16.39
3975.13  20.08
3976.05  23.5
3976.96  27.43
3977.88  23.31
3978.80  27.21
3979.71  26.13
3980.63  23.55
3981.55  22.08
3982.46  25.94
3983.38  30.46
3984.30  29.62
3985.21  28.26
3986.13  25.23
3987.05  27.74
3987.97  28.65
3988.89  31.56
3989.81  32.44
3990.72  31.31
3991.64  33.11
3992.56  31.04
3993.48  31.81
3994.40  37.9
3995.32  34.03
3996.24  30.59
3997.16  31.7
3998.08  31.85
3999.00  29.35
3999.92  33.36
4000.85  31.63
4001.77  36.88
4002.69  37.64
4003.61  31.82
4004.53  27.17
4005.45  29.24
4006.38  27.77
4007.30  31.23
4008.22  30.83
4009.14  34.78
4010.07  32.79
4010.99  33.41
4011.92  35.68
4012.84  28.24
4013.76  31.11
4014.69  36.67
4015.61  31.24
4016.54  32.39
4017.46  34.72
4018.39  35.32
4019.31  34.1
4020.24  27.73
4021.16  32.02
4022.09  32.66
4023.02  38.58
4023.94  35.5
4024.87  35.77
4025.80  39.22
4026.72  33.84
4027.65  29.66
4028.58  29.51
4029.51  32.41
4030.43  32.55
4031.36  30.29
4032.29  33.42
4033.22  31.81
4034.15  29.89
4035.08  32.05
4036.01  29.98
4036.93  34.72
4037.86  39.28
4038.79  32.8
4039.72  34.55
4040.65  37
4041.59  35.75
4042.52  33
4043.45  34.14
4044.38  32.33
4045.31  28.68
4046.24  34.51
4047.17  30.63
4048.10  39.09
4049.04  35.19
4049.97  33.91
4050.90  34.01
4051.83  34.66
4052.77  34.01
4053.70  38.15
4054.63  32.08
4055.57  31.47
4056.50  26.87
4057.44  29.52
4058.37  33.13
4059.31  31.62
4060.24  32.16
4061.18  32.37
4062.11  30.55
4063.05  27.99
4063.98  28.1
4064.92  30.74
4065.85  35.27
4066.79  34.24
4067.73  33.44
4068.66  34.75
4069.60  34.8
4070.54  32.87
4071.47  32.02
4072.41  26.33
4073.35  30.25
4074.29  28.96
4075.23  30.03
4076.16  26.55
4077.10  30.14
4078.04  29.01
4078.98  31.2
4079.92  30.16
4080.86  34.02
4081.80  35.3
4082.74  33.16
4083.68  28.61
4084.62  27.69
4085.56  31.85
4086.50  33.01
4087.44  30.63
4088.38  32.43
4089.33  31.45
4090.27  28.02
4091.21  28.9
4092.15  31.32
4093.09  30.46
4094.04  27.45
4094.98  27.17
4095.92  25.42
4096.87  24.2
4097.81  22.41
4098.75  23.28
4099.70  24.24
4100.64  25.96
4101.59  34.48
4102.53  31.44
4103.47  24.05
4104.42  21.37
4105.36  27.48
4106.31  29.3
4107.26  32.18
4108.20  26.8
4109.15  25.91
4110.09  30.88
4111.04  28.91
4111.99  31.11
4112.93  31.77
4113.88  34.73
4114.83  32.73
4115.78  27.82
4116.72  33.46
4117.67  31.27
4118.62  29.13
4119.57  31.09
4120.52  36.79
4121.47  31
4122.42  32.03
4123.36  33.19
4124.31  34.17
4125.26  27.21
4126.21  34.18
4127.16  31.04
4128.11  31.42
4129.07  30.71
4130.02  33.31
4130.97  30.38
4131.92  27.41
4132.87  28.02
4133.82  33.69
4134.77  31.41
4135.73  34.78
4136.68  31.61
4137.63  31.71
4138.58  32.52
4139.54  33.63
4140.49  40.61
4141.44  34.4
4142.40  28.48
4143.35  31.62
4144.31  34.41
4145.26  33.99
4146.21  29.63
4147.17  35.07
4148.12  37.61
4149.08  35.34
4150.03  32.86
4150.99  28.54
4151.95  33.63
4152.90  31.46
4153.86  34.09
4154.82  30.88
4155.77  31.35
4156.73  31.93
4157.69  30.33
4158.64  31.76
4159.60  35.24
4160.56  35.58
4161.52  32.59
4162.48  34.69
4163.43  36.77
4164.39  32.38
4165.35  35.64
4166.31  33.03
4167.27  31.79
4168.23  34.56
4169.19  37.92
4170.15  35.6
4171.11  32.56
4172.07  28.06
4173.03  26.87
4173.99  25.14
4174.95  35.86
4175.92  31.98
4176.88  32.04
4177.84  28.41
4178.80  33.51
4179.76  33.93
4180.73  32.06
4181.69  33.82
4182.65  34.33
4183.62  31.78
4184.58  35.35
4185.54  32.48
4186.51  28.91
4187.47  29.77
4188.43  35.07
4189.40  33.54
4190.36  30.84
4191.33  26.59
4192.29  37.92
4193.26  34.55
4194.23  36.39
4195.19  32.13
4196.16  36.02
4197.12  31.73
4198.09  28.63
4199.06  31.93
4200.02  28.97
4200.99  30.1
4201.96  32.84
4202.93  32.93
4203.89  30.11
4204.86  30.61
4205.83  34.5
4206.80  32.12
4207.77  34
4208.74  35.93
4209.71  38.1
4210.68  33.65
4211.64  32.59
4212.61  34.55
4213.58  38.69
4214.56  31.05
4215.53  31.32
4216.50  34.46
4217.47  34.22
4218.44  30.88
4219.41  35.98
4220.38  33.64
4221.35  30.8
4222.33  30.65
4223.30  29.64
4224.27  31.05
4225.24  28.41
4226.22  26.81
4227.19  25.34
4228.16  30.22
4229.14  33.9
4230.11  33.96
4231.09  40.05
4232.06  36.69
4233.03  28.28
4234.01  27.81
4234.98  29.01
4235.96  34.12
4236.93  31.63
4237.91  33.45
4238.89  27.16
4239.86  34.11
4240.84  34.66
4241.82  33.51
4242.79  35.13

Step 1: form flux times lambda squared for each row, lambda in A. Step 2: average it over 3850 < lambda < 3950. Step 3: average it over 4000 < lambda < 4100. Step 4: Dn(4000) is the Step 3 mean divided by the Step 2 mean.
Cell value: 1.29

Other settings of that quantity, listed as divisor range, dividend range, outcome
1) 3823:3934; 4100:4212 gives 1.43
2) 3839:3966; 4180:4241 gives 1.45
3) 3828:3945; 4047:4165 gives 1.38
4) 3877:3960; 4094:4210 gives 1.41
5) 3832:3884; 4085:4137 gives 1.29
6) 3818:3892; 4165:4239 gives 1.54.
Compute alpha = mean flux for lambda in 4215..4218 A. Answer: 33.3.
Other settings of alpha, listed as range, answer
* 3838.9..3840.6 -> 20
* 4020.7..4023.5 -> 34.4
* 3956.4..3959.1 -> 29.2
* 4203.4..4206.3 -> 31.8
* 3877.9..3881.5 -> 21.3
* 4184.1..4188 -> 31.7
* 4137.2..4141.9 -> 34.6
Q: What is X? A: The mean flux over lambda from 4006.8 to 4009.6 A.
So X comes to 32.3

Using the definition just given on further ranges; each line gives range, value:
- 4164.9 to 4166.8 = 34.3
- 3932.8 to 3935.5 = 11.6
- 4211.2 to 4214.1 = 35.2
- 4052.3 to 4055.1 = 34.7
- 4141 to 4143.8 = 31.4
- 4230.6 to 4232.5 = 38.4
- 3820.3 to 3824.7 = 21.7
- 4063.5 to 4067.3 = 32.1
